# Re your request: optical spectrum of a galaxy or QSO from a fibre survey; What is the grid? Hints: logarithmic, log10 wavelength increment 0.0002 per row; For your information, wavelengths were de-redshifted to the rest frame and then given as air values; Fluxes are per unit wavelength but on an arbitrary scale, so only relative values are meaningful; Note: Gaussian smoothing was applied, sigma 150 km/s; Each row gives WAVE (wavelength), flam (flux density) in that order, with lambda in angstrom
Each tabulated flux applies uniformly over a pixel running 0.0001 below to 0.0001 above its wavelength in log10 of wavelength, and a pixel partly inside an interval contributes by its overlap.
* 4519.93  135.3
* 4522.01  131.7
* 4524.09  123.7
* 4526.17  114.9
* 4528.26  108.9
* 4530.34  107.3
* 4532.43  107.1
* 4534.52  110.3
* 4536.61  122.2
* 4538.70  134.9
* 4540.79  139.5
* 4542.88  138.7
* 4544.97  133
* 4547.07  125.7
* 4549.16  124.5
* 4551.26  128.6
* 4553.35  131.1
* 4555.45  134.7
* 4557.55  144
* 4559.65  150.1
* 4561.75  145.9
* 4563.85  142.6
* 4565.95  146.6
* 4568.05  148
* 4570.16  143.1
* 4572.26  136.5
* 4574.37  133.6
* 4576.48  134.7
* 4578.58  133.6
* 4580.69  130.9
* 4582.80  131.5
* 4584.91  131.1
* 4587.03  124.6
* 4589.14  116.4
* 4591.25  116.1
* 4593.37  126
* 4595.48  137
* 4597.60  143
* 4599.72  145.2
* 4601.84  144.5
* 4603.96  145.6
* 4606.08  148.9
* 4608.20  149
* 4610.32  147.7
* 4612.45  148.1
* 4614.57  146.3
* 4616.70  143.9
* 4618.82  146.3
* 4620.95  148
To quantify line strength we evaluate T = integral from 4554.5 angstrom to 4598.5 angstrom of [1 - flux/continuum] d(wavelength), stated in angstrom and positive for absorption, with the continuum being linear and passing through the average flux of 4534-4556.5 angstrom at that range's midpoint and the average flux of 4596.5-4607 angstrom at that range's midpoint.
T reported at 0.8 angstrom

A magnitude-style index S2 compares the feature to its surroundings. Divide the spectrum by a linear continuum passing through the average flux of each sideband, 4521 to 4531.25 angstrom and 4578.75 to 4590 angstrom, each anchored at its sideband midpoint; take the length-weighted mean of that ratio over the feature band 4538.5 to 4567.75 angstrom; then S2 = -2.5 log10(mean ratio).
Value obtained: -0.13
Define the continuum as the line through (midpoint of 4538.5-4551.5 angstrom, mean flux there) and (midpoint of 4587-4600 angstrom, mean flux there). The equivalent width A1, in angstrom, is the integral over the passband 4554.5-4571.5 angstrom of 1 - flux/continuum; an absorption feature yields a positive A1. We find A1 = -1.7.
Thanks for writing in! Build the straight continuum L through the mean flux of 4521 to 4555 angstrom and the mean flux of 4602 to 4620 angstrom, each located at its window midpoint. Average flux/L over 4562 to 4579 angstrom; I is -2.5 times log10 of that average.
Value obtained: -0.05 mag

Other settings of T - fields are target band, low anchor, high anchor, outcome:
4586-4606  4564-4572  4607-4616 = 1.7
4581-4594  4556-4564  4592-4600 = 1.3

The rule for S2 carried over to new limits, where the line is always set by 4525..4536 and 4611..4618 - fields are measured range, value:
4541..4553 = -0.12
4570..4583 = -0.04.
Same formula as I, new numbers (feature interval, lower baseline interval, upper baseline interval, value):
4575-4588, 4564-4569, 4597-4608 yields 0.118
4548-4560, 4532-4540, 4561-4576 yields -0.018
